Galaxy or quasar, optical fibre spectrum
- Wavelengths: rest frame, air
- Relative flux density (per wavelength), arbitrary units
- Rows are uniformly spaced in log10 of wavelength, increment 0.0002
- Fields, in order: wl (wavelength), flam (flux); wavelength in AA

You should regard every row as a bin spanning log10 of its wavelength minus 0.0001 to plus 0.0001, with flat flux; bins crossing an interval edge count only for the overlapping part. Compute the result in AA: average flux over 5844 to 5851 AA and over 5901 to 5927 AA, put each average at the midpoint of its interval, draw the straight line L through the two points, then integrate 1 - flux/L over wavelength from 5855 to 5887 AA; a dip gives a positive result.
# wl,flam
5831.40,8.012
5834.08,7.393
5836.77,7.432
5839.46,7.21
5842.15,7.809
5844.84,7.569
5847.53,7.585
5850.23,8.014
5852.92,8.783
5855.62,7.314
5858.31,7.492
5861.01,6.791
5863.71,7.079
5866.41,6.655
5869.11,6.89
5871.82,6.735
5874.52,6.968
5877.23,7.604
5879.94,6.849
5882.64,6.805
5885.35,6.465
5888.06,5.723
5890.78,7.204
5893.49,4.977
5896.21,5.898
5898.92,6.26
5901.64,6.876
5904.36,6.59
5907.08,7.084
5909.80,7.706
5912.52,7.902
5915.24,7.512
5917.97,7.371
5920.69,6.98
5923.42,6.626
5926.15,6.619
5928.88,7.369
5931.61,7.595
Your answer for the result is 2.4 AA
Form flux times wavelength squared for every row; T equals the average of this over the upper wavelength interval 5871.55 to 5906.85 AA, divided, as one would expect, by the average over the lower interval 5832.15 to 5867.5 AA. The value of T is 0.89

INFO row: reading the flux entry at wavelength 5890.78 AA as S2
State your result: 7.204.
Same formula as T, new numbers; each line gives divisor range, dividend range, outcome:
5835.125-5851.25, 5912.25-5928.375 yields 0.96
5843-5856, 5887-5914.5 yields 0.86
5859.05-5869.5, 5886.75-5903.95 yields 0.91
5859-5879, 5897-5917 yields 1.03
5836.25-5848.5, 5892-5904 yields 0.82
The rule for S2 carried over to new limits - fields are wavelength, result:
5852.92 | 8.783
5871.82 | 6.735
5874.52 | 6.968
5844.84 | 7.569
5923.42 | 6.626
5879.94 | 6.849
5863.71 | 7.079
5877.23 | 7.604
